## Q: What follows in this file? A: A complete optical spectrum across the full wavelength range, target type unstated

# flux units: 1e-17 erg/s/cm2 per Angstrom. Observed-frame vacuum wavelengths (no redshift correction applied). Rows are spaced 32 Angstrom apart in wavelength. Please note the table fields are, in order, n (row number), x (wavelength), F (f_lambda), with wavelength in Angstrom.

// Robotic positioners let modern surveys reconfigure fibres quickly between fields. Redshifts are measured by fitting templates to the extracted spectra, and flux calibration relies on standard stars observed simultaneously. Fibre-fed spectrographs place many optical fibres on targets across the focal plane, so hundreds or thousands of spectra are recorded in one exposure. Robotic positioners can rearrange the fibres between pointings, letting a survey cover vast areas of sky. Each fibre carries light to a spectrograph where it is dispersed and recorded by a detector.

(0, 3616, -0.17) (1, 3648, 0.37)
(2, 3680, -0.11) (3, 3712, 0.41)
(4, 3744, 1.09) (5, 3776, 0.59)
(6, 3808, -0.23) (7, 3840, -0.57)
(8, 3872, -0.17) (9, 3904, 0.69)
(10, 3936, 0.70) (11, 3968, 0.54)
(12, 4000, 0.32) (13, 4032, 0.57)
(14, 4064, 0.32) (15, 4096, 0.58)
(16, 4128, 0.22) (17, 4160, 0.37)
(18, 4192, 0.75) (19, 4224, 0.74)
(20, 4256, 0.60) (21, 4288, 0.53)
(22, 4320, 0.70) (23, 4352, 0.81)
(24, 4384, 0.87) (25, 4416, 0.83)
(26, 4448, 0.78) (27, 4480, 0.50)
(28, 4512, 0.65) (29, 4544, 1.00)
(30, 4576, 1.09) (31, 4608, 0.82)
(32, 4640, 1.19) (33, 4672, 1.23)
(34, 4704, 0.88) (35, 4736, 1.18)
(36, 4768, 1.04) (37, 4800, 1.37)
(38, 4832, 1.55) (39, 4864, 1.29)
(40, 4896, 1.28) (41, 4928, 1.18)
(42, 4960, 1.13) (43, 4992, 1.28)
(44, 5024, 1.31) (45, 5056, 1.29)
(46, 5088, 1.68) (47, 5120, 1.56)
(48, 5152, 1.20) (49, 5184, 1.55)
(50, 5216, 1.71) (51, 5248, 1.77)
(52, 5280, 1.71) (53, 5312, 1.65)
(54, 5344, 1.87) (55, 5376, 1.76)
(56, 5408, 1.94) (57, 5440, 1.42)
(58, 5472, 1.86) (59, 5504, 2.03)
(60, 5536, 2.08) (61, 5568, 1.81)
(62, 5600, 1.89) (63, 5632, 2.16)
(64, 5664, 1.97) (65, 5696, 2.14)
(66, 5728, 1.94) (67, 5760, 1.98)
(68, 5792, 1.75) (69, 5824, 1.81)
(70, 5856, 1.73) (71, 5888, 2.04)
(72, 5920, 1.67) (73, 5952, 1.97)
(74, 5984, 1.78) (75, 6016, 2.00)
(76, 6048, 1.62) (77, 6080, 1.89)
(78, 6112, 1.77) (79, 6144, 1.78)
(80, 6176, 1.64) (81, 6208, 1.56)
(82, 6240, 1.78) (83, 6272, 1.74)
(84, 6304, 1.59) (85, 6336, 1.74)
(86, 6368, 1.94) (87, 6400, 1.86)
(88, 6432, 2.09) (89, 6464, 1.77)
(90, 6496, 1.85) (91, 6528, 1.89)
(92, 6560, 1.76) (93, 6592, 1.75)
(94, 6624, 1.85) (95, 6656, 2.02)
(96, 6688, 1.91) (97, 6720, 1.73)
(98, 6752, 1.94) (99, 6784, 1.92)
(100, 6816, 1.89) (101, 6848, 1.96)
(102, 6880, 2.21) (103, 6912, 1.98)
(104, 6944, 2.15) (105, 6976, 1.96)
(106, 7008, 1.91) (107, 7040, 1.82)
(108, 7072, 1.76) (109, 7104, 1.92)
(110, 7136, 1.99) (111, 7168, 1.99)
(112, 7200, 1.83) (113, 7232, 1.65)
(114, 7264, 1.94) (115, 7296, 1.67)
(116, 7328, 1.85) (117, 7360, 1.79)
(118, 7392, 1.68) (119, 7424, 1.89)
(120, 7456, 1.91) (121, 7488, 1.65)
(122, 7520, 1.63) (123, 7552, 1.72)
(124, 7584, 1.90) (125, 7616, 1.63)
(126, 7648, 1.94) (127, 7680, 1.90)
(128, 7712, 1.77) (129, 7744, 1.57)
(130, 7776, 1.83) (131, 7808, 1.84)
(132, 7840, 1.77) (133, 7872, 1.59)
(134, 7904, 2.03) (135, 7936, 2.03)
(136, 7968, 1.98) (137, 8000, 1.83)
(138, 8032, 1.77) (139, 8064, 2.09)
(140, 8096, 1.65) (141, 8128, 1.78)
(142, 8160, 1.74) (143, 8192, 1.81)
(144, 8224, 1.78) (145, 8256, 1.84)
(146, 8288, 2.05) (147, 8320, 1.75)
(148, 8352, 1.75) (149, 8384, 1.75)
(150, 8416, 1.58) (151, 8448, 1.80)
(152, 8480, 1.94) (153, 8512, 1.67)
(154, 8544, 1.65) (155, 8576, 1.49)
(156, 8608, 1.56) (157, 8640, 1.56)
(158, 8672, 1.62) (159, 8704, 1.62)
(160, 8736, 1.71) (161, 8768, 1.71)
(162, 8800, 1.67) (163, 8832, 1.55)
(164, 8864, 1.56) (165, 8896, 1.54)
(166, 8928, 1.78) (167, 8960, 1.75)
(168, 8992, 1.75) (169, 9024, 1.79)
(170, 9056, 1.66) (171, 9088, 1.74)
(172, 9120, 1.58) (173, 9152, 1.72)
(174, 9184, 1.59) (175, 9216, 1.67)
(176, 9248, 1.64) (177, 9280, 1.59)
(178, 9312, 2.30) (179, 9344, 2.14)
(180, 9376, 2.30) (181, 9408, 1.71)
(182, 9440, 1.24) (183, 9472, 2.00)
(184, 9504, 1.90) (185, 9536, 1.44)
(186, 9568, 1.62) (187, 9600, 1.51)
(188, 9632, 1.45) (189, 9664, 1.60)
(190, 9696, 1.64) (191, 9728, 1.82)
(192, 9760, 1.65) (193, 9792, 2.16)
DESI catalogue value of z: 0.198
